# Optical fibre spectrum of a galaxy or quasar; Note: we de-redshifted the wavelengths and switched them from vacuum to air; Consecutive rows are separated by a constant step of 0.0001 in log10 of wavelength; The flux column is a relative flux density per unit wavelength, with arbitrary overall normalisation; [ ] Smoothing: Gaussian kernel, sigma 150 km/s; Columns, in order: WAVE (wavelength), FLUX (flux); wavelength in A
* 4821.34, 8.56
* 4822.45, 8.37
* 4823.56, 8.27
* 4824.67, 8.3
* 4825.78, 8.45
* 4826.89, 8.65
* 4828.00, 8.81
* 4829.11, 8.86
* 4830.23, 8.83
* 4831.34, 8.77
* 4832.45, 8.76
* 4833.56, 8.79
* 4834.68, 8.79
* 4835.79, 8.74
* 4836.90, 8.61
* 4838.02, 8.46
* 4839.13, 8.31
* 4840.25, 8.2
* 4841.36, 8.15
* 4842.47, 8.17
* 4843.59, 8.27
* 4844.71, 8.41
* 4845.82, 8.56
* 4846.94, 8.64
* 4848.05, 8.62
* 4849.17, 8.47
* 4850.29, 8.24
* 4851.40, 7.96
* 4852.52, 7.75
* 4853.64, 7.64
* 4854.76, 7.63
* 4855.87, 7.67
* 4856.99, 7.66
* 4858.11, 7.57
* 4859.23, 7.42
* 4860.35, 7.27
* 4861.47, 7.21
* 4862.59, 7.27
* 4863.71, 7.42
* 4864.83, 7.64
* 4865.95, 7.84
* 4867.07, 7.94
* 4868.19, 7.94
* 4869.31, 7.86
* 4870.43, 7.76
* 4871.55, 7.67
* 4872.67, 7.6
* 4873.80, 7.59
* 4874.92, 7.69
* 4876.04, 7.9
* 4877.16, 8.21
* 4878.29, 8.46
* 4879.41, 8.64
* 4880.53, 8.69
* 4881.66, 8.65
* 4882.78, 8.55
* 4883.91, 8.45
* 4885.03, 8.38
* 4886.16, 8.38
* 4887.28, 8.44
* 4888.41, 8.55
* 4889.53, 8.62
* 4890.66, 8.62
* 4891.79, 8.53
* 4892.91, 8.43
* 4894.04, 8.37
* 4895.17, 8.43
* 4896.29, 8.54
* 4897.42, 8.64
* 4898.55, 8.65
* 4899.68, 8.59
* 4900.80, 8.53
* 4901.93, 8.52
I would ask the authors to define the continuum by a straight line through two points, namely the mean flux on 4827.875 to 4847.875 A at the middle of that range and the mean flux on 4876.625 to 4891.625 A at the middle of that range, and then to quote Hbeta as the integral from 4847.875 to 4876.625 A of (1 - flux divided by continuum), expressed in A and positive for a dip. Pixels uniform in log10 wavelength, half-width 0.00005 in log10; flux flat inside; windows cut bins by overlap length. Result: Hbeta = 2.7 A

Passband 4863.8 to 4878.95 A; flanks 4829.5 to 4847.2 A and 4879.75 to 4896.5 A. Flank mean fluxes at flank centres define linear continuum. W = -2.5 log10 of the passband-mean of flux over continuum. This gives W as 0.09 mag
